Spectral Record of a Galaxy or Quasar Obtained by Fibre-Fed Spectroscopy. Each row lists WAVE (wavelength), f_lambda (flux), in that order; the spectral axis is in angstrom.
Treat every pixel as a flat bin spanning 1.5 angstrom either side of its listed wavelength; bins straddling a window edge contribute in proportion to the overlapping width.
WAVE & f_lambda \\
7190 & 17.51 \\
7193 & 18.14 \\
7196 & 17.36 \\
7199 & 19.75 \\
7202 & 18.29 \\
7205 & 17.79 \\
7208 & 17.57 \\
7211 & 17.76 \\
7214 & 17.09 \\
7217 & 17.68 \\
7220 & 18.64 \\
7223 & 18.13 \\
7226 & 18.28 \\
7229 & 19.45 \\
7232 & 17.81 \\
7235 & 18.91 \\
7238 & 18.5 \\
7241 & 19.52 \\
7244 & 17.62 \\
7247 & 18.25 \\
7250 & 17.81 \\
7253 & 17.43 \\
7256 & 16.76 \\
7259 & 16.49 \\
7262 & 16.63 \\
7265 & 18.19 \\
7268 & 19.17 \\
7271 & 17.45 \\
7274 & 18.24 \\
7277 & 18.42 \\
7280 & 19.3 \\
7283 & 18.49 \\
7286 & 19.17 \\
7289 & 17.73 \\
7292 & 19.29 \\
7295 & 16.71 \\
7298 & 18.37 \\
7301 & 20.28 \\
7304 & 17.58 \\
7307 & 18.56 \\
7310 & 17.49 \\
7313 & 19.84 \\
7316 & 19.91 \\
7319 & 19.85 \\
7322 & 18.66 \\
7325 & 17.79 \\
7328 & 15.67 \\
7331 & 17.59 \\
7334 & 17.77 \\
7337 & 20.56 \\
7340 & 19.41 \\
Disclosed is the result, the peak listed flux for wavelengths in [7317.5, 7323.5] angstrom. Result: 19.85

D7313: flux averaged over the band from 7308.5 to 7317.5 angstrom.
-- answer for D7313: 19.1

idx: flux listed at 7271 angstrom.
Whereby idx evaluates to 17.45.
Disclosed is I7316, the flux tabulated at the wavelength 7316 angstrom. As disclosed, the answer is 19.91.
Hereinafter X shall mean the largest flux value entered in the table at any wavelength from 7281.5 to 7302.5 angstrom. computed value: 20.28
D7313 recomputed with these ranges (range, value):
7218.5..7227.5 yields 18.4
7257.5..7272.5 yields 17.6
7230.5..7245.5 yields 18.5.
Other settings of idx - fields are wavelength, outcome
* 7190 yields 17.51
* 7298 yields 18.37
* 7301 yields 20.28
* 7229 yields 19.45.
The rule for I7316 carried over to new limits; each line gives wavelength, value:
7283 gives 18.49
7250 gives 17.81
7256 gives 16.76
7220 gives 18.64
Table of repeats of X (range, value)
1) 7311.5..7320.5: 19.91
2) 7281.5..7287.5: 19.17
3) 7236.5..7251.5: 19.52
